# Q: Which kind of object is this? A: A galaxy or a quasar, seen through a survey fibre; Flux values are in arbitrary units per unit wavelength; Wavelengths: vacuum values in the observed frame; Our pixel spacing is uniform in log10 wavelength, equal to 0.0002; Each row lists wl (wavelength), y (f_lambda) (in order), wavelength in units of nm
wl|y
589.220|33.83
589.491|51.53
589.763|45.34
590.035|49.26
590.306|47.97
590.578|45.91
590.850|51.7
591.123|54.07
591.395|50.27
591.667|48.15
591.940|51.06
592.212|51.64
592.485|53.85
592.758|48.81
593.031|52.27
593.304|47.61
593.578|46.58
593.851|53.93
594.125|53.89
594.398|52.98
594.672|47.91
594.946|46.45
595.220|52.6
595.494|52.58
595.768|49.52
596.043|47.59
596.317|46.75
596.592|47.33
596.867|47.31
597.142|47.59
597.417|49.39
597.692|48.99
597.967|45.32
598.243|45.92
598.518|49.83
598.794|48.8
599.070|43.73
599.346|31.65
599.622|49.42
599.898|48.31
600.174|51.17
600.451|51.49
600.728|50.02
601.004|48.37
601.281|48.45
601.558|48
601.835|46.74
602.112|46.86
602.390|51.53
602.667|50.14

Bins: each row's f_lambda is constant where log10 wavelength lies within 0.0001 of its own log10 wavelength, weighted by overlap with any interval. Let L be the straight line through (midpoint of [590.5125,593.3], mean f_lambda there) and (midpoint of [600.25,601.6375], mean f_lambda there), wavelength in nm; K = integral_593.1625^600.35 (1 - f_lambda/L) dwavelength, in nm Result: 0.26 nm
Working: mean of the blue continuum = 50.7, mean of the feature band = 48.2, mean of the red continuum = 49.4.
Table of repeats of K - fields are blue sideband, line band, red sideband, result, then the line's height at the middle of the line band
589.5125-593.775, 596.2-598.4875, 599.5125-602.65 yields 0.09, 49.4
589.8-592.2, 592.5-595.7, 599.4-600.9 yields -0.07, 49.5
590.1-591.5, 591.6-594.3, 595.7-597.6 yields -0.09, 49.2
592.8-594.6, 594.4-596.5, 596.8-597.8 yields 0.02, 49.7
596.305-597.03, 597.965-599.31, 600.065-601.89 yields 0.07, 48.1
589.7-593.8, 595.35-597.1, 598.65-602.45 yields 0.00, 48.6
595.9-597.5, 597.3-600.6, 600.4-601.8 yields 0.09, 48.3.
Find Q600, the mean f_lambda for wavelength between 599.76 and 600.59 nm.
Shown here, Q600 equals 50.3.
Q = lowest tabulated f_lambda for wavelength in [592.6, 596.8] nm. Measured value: 46.45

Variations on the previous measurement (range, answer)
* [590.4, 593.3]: 45.91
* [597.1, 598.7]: 45.32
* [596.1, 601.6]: 31.65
